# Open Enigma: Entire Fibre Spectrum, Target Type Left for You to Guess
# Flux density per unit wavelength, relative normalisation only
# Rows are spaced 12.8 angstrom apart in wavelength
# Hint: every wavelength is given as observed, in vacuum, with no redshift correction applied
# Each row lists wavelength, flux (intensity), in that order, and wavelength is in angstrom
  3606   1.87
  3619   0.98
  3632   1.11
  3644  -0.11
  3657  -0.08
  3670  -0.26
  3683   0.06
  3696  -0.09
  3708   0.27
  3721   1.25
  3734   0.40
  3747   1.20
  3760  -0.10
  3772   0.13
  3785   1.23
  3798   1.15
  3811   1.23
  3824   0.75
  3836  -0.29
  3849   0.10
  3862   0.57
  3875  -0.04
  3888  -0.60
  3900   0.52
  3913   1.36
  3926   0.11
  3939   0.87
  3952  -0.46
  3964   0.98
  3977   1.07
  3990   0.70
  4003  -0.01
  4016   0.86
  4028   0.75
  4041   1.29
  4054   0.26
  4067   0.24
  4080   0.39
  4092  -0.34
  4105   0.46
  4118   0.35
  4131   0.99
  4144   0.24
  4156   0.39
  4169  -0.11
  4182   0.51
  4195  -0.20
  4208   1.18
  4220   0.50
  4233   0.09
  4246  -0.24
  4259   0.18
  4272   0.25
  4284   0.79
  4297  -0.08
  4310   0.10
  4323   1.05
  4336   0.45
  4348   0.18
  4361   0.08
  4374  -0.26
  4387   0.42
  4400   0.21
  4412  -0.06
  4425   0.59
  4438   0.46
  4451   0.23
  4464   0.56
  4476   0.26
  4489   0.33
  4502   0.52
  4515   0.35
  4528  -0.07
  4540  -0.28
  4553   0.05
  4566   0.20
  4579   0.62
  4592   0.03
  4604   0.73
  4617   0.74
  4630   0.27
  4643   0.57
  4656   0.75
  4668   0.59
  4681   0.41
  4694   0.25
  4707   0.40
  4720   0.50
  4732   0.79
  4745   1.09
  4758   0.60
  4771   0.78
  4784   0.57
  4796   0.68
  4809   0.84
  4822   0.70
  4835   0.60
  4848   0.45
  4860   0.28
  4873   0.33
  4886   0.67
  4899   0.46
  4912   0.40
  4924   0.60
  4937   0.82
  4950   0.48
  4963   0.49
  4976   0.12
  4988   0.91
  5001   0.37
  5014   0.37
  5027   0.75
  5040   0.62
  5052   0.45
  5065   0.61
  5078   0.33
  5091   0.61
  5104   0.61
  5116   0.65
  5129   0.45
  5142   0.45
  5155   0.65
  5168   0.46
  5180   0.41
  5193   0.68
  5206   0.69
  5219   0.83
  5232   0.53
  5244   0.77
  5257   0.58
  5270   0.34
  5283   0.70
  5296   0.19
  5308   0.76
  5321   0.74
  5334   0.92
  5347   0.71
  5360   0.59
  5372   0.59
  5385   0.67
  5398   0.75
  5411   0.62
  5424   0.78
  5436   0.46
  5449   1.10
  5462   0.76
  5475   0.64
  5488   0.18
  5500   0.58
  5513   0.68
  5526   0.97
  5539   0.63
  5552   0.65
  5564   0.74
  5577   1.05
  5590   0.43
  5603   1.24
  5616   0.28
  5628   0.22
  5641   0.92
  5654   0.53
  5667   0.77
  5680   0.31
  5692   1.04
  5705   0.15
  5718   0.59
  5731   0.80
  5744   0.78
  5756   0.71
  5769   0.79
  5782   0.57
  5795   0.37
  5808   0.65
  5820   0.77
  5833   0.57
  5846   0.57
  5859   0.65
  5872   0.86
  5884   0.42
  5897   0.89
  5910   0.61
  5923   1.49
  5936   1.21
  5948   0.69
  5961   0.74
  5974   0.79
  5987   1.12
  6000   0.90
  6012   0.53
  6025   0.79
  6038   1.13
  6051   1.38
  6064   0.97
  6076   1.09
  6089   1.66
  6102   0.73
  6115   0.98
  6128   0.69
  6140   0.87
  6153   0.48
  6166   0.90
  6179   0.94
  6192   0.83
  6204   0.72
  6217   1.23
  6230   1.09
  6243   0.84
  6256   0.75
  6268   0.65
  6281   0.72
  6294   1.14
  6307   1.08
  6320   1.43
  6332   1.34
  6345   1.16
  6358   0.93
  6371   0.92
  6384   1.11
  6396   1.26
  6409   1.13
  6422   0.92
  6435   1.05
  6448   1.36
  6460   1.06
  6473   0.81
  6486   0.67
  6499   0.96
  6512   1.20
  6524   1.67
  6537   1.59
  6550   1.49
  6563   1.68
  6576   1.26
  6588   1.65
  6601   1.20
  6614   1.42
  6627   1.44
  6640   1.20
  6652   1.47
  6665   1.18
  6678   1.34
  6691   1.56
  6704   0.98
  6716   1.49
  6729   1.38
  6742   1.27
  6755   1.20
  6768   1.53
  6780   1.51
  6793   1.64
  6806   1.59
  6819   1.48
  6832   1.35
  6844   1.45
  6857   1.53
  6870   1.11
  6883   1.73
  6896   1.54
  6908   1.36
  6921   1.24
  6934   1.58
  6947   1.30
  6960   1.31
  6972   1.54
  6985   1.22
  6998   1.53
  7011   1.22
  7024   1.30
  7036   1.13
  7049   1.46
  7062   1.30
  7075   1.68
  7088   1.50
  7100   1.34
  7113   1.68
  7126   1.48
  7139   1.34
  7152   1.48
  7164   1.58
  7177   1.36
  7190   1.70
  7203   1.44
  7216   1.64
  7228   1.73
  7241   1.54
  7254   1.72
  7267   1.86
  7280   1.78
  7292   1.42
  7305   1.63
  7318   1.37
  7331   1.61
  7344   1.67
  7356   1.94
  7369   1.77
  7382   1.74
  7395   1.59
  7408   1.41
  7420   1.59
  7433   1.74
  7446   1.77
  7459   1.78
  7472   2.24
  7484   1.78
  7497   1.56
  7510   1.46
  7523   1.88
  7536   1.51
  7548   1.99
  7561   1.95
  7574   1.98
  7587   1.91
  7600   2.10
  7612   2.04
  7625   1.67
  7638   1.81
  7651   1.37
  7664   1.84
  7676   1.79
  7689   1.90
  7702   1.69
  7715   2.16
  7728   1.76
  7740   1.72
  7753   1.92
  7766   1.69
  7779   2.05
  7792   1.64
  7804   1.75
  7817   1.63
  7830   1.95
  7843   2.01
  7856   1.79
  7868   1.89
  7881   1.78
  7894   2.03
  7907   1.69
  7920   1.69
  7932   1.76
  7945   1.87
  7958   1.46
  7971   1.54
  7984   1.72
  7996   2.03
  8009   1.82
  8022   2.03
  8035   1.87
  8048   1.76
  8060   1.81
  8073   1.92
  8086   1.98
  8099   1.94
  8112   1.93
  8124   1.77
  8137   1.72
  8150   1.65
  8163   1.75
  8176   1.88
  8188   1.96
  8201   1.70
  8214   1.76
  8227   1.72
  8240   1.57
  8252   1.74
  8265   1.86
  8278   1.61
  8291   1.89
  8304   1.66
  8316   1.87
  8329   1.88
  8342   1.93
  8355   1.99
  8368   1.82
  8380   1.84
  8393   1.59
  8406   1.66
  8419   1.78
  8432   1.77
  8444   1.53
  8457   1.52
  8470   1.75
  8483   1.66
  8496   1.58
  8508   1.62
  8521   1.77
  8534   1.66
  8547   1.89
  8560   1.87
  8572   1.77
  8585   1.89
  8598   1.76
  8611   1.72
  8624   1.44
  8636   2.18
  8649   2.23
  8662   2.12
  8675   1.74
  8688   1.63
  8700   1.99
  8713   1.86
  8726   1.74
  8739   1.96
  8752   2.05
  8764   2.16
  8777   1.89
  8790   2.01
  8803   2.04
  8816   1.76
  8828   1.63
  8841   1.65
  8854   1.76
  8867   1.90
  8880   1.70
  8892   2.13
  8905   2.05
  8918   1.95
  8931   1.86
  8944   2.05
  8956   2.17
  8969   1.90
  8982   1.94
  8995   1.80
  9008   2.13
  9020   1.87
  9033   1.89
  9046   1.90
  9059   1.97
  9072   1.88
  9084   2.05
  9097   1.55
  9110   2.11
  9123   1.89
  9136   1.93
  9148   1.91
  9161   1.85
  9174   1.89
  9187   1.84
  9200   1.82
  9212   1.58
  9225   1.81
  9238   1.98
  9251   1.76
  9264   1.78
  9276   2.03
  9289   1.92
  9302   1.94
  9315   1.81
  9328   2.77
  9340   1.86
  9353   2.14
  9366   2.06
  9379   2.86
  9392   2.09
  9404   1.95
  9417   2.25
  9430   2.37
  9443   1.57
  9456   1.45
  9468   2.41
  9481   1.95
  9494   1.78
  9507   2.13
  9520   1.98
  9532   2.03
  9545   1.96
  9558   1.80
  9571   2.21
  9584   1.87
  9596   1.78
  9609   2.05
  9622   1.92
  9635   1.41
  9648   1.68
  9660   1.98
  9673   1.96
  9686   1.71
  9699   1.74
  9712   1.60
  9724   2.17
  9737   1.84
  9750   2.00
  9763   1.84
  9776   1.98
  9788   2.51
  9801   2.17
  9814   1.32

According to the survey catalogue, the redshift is 0.63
